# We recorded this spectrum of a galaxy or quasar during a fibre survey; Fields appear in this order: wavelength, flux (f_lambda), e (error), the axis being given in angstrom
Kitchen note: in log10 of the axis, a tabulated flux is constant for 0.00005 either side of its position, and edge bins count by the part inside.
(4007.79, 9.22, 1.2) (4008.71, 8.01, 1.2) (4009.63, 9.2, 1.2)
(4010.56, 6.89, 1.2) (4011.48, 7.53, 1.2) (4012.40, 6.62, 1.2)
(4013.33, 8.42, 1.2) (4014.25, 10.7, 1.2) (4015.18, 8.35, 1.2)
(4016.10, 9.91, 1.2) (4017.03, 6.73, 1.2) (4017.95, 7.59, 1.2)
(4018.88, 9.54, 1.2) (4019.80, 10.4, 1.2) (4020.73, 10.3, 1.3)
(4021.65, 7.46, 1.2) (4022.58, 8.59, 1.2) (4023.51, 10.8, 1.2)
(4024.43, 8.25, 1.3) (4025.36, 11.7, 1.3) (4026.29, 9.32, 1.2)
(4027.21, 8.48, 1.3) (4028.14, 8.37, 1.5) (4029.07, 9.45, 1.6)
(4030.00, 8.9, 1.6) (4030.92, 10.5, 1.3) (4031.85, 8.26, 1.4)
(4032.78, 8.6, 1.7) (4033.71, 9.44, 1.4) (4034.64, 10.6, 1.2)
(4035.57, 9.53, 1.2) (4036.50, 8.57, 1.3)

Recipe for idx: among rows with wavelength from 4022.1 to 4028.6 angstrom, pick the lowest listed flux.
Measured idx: 8.25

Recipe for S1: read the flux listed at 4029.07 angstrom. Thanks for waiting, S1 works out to 9.45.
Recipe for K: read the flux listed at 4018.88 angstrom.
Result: 9.54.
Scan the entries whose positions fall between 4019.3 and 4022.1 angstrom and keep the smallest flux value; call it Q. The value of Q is 7.46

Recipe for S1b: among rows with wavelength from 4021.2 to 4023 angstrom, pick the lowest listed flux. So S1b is 7.46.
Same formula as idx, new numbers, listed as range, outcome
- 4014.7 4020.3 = 6.73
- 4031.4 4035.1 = 8.26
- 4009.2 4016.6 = 6.62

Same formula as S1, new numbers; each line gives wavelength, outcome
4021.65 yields 7.46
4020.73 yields 10.3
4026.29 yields 9.32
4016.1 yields 9.91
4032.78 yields 8.6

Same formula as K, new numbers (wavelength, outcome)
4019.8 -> 10.4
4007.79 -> 9.22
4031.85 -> 8.26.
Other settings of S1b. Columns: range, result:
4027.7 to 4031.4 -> 8.37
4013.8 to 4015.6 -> 8.35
